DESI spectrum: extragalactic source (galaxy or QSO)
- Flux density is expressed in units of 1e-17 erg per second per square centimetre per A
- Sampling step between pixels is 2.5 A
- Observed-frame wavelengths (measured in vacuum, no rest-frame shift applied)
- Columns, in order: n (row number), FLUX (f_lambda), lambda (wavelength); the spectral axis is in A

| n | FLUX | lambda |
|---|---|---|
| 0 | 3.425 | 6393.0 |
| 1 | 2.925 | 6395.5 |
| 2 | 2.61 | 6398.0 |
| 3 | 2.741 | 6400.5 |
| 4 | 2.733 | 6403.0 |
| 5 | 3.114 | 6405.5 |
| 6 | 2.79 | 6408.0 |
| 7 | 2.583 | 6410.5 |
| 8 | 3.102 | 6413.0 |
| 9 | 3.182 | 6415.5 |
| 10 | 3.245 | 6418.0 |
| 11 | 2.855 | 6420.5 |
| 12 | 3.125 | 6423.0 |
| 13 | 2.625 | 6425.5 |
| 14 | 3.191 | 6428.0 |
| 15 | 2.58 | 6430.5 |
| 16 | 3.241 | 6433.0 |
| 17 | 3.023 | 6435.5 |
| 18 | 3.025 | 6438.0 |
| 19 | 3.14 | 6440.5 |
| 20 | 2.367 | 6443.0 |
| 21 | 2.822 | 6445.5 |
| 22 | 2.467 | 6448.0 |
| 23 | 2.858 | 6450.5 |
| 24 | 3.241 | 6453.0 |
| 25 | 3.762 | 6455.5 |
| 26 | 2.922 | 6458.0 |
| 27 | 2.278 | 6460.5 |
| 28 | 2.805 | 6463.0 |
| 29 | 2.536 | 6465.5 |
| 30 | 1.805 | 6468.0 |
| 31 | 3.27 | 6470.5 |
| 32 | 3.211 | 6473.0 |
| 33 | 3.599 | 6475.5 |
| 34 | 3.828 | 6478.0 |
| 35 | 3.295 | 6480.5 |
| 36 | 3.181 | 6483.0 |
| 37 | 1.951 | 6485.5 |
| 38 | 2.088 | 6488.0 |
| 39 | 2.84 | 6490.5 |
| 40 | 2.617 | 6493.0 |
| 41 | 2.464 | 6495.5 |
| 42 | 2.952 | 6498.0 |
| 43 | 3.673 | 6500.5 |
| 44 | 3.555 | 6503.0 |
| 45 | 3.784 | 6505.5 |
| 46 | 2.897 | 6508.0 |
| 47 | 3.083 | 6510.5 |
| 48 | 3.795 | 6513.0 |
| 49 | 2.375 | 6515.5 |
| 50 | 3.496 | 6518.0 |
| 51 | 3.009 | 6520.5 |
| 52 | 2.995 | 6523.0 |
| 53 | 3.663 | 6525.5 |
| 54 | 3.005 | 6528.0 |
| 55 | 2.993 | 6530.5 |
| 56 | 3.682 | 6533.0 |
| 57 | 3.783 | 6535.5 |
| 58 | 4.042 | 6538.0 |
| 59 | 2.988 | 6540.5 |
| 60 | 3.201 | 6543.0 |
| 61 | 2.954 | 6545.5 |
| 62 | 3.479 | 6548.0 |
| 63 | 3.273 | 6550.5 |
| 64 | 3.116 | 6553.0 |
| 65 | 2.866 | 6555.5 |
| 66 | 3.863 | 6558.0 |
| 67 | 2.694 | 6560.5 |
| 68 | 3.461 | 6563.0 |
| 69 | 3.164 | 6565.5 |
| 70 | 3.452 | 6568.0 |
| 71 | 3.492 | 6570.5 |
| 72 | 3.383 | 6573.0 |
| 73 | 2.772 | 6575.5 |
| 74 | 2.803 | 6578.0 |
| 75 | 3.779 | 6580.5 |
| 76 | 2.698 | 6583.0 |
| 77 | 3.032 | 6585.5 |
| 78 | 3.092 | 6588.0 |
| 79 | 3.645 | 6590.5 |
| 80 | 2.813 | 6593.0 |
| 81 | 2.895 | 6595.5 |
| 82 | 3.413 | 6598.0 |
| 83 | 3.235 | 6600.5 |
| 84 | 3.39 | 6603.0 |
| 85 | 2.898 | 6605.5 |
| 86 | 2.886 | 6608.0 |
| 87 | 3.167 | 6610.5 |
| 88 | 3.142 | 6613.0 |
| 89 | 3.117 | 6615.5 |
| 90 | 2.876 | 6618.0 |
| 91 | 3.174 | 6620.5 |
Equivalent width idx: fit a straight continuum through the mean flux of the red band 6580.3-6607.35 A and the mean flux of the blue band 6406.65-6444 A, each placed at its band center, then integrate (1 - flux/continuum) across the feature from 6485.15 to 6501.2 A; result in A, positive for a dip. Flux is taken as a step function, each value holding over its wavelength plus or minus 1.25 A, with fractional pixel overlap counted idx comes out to 1.9 A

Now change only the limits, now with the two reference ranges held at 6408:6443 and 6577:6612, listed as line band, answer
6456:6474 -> 1.65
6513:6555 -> -2.65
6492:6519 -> -1.01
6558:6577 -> -0.86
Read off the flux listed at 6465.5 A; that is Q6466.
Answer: 2.536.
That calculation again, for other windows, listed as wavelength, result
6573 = 3.383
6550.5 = 3.273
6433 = 3.241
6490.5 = 2.84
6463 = 2.805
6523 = 2.995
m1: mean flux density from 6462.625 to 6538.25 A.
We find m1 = 3.1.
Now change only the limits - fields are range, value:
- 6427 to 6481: 2.96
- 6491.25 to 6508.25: 3.14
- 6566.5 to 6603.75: 3.19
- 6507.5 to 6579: 3.24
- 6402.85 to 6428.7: 2.96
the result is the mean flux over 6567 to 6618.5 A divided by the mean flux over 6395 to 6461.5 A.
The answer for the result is 1.08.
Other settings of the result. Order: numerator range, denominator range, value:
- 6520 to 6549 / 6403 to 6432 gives 1.13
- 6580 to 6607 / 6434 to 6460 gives 1.07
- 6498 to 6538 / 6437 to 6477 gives 1.15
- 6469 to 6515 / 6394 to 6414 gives 1.09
